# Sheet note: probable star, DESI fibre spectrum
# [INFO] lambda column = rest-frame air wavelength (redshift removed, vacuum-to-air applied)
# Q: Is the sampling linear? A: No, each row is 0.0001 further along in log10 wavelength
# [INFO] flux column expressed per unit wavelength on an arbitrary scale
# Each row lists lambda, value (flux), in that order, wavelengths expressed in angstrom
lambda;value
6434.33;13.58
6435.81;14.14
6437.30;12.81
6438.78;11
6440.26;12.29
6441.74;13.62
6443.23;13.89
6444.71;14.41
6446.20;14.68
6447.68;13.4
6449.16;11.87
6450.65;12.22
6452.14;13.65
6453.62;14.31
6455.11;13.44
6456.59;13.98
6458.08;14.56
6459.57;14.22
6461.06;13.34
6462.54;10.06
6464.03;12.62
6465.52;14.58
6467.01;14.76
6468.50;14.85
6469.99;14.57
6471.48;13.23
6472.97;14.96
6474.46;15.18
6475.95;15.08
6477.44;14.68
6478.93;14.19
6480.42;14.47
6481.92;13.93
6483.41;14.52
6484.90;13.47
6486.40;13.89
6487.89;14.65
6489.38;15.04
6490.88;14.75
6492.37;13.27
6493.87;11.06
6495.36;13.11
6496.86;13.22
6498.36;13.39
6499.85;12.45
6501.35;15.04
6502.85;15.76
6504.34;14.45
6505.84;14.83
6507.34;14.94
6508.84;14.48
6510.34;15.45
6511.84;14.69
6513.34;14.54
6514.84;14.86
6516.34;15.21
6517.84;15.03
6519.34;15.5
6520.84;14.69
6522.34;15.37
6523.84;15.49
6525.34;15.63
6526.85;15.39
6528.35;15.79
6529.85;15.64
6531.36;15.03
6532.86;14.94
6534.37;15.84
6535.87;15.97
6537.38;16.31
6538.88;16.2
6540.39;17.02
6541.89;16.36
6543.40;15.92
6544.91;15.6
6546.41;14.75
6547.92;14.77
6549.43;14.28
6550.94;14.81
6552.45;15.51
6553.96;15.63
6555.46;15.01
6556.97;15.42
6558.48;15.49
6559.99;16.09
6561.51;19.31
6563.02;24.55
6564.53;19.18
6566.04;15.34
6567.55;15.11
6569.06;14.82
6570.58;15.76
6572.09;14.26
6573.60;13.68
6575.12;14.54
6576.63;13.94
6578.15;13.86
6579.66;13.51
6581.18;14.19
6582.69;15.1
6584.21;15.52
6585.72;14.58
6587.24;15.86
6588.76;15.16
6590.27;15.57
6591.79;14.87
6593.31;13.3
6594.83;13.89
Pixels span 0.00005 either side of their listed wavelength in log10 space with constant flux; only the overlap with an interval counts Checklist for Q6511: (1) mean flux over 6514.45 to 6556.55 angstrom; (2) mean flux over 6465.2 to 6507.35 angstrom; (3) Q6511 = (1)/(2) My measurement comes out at 1.1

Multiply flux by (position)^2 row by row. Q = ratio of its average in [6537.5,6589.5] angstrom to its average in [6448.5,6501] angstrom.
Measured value 1.2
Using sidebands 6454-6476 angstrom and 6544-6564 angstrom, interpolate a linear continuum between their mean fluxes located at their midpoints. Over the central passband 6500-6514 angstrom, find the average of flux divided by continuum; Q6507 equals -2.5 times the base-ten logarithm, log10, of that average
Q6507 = 0.02 mag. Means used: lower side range 13.9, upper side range 16.3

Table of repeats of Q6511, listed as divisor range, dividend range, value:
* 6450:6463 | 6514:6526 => 1.14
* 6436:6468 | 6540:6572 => 1.21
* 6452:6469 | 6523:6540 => 1.15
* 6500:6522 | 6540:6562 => 1.05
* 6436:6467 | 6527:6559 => 1.17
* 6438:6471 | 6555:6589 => 1.16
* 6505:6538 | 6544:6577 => 1.04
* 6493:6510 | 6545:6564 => 1.17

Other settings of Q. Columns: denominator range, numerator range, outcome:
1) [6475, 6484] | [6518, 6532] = 1.08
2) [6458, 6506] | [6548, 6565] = 1.22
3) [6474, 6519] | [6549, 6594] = 1.11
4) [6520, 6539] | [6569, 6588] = 0.95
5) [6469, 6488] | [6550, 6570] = 1.18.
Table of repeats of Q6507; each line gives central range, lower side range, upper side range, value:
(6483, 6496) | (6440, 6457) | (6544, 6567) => 0.07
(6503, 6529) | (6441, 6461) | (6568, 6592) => -0.07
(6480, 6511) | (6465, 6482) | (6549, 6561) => 0.05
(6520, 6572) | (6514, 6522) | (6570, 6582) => -0.09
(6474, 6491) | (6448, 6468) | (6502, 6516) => -0.03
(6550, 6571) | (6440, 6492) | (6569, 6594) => -0.15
